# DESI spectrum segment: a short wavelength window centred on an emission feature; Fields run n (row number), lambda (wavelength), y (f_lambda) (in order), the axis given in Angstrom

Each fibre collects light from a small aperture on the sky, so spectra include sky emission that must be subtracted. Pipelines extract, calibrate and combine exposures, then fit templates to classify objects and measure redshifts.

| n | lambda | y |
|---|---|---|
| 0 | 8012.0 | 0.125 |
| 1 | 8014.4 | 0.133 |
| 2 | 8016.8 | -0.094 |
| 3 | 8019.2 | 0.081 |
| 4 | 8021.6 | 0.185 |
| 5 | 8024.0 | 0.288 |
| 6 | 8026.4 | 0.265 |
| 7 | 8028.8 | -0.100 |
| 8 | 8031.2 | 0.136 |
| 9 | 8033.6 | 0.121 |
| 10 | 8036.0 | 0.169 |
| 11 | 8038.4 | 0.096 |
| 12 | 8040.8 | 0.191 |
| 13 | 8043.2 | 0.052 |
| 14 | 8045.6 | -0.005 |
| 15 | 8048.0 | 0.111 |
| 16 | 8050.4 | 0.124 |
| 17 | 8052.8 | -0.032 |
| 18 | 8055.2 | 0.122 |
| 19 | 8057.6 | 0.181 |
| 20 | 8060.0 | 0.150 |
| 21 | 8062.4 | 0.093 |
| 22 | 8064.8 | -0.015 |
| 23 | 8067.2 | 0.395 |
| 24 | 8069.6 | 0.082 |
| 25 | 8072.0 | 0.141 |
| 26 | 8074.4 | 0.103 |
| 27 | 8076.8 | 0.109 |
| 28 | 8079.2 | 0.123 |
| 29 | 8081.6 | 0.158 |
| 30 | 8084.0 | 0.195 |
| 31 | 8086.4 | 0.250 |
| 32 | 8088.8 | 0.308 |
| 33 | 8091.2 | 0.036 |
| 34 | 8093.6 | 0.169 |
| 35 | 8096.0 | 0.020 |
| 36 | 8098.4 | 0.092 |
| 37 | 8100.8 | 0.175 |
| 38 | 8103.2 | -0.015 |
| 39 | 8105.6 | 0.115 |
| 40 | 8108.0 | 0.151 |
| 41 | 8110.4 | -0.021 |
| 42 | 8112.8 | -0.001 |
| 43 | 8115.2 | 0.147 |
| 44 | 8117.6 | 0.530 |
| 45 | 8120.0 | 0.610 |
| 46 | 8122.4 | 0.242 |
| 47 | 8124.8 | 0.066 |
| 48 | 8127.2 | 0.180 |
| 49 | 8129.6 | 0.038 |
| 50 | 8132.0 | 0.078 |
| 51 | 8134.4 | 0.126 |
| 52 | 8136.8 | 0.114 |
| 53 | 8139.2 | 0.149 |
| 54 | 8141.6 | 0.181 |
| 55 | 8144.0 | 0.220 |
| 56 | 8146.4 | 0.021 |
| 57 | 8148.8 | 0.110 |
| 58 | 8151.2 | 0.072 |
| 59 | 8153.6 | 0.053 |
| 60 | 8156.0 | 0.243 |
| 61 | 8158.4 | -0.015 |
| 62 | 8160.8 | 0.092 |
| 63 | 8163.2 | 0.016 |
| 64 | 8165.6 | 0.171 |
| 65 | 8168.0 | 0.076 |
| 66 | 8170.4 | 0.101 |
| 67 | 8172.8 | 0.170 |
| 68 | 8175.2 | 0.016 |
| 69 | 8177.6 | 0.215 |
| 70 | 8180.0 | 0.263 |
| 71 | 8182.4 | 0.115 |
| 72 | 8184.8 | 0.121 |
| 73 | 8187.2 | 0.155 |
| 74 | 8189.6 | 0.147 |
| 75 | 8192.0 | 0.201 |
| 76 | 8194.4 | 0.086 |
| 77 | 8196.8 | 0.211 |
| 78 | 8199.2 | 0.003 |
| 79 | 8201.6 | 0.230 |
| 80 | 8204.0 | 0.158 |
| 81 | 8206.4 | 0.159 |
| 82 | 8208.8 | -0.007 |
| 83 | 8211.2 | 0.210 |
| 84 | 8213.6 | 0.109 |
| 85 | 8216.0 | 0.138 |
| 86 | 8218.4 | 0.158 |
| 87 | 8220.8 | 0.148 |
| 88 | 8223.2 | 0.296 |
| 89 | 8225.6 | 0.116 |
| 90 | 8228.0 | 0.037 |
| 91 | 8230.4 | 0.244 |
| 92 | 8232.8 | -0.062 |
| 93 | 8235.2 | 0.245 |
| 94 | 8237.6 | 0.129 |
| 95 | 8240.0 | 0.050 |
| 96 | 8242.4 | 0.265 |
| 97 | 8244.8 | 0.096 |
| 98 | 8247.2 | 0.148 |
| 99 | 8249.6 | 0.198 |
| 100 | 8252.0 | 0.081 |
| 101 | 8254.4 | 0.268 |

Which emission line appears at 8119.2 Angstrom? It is H-gamma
